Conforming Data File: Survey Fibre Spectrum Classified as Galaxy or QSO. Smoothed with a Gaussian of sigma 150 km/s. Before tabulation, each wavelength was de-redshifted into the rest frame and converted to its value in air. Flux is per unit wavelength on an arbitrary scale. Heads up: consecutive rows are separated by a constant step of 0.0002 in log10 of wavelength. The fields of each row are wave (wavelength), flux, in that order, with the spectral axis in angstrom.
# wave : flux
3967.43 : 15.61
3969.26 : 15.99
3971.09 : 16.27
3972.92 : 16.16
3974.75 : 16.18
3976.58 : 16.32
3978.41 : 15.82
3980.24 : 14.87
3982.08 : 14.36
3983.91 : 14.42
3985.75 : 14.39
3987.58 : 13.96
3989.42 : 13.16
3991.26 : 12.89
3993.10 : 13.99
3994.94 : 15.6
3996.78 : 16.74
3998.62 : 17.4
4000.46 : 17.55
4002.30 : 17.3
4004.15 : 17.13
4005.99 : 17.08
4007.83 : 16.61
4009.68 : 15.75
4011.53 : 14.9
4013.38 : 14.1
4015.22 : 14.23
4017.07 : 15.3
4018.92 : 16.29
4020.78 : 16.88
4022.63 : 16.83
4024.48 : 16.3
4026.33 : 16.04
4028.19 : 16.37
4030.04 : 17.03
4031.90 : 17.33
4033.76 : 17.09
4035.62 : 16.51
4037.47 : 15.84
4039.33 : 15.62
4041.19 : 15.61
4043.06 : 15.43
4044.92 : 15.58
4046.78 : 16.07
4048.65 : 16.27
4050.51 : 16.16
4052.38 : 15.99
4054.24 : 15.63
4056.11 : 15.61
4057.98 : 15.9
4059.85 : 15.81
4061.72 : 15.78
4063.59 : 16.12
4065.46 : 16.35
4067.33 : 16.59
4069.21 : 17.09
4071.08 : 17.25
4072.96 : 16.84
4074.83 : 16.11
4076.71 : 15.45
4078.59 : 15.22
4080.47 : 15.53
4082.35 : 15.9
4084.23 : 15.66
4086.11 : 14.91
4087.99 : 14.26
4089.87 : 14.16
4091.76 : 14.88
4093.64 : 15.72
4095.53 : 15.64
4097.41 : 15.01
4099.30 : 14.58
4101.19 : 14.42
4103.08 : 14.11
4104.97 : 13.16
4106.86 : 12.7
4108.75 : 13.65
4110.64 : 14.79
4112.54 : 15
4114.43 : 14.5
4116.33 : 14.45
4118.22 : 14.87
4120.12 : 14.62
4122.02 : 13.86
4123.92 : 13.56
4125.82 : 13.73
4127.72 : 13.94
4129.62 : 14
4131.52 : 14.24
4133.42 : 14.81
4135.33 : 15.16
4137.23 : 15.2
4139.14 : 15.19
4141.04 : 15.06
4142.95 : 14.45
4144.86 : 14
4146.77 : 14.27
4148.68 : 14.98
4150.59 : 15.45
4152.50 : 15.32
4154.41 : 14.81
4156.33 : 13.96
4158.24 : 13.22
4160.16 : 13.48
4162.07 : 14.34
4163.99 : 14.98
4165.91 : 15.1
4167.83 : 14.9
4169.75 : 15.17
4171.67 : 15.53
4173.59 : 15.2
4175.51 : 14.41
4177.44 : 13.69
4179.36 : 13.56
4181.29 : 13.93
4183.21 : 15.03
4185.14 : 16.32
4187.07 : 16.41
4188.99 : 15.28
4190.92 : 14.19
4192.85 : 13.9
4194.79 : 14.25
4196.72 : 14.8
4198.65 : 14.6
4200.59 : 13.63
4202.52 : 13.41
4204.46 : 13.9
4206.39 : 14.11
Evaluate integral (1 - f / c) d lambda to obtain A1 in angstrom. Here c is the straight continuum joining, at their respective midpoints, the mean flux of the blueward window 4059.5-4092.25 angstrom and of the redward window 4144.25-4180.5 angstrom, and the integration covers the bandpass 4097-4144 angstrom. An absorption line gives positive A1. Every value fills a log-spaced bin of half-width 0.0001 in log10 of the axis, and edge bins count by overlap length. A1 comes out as 2.4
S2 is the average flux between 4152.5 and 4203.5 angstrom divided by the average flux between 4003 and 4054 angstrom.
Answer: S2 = 0.90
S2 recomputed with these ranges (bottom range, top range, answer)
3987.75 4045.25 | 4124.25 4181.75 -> 0.91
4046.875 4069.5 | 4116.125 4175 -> 0.91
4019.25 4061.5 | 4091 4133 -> 0.89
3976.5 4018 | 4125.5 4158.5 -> 0.95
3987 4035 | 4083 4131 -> 0.90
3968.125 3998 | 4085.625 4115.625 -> 0.96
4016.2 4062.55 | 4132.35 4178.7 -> 0.91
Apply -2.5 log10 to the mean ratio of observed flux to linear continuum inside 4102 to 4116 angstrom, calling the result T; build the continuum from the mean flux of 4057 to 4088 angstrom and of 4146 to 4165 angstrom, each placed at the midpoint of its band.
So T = 0.10 mag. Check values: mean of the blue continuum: 16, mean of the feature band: 14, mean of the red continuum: 14.5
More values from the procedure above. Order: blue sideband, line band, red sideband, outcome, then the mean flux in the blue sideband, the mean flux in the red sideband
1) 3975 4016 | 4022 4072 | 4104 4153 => -0.08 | 15.4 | 14.4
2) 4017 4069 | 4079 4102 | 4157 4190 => 0.04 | 16.2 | 14.7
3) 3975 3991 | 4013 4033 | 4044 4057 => -0.05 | 14.7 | 15.9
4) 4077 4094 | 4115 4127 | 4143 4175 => 0.05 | 15.1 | 14.7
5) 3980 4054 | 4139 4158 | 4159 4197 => 0.02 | 15.8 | 14.7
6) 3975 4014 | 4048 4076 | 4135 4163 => -0.08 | 15.5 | 14.6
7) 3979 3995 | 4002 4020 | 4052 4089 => -0.08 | 14.1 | 15.9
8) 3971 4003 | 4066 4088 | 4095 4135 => -0.10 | 15.4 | 14.3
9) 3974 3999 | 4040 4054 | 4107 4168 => -0.08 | 14.9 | 14.5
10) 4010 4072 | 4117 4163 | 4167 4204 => 0.05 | 16.1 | 14.6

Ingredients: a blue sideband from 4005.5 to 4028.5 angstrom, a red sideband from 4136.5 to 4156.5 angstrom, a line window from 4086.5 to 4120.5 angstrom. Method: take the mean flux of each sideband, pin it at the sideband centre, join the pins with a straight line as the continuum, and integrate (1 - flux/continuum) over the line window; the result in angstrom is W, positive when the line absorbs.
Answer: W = 1.5 angstrom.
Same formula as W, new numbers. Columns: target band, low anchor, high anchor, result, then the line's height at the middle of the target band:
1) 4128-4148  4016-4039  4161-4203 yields 0.7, 15.2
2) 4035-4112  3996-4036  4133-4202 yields 1.5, 15.7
